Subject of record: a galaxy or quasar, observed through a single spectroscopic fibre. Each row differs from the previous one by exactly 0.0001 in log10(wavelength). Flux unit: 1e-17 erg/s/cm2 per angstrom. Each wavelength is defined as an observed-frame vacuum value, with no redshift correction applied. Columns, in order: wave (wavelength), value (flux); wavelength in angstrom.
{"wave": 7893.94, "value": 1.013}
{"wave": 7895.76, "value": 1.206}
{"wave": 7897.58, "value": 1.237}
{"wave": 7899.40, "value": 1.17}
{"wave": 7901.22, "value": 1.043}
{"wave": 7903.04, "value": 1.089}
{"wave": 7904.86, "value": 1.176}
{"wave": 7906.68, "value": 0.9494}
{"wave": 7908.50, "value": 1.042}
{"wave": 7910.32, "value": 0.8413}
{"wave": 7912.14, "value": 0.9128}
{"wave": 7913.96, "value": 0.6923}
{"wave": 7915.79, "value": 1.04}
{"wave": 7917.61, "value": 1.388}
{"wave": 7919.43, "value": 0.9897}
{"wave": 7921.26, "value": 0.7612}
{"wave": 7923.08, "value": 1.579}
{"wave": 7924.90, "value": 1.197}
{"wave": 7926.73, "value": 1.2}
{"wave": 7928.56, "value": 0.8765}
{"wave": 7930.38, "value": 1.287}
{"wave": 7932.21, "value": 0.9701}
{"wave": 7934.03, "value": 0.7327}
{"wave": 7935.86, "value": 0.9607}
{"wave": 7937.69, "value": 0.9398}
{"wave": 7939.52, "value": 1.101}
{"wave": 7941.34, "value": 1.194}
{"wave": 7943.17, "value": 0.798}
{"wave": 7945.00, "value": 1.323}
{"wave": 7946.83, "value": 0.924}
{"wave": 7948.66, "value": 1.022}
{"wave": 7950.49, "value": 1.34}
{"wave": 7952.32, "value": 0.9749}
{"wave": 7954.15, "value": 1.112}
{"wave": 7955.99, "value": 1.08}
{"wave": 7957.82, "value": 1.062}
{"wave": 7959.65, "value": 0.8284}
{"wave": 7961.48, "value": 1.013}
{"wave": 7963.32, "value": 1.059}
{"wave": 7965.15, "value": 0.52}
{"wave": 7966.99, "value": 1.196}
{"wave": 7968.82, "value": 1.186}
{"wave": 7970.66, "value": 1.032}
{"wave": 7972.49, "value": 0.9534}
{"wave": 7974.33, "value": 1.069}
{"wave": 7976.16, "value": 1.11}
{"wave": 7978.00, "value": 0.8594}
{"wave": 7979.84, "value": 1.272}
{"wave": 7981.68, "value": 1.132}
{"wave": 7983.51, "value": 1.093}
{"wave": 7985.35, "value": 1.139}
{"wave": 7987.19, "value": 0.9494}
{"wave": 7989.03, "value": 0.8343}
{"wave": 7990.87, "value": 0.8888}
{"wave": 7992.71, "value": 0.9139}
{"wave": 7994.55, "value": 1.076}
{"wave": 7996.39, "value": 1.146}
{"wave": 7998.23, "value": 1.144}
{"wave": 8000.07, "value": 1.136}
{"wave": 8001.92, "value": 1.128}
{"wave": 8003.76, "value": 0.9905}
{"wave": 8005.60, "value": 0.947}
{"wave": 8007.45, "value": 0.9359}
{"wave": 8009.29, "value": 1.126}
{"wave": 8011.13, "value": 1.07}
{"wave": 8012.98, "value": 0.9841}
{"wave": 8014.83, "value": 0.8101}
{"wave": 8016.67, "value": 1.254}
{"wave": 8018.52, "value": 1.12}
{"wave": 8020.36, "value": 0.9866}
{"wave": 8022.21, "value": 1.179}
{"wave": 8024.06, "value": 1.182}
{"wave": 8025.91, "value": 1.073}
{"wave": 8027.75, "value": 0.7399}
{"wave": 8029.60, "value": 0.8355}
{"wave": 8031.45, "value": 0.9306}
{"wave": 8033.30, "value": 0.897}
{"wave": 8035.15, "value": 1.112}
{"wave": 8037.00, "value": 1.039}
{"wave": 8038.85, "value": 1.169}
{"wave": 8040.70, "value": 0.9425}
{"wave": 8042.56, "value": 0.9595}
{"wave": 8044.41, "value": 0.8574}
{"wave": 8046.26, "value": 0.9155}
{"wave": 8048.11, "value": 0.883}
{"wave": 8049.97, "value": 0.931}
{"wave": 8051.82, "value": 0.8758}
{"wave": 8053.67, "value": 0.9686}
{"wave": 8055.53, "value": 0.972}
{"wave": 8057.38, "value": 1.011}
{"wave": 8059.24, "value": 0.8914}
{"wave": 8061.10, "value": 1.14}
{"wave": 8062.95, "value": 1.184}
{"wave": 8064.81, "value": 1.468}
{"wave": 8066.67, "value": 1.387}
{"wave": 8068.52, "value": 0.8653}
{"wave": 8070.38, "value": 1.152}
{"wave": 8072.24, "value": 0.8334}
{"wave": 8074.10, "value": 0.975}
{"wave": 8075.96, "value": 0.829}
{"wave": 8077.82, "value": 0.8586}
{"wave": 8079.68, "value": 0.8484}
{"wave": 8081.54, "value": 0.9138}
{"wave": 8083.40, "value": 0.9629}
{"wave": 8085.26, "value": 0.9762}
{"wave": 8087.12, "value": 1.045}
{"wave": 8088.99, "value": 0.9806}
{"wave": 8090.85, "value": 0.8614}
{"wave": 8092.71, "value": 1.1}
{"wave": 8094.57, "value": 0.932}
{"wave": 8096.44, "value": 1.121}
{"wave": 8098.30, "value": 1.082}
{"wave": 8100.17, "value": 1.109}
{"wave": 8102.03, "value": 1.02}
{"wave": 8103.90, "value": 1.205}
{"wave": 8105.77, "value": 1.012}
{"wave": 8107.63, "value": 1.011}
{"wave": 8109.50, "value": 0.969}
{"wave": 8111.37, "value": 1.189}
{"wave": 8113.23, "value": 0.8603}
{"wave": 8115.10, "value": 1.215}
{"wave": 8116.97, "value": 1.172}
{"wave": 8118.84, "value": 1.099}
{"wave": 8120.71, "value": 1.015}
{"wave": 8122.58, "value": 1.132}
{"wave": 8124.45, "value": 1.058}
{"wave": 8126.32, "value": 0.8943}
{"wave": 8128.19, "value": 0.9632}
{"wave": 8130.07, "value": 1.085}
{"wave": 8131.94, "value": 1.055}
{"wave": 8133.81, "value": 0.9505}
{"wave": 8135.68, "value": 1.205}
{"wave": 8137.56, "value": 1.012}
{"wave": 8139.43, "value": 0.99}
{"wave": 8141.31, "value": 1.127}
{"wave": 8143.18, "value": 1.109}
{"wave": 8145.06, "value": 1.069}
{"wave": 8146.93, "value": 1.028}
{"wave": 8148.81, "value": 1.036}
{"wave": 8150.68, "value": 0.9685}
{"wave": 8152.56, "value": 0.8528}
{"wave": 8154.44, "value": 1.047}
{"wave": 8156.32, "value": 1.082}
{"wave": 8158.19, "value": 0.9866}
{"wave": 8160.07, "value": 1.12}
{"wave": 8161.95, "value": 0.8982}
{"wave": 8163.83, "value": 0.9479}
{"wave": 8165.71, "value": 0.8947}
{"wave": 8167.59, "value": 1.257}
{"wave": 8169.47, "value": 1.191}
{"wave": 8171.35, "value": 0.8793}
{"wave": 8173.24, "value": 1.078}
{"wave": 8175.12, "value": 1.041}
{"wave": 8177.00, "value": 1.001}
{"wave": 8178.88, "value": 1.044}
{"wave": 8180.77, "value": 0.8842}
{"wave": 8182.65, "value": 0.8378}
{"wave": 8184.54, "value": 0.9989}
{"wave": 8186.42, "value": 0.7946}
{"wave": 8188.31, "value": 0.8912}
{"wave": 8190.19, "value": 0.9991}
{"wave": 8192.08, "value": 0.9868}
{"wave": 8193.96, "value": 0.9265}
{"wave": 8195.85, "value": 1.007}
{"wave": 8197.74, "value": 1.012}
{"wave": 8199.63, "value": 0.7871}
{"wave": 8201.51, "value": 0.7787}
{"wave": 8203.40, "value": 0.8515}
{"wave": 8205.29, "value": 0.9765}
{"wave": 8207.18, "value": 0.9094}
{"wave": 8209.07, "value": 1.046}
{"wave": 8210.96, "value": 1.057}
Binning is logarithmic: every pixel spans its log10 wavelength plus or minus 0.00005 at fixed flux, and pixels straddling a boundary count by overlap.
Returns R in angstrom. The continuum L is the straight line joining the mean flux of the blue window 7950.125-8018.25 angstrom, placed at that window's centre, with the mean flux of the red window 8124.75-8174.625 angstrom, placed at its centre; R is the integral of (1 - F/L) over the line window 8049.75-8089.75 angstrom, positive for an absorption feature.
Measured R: 1.1 angstrom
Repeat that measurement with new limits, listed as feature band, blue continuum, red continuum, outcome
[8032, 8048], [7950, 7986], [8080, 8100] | 0.6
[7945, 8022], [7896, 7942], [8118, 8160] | 0.8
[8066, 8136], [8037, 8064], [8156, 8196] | -2.7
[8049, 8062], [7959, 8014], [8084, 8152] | 0.8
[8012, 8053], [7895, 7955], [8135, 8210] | 1.8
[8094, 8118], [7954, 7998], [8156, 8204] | -2.0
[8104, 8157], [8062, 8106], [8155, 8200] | -2.0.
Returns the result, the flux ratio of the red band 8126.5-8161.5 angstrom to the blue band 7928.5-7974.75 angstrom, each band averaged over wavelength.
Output 1.0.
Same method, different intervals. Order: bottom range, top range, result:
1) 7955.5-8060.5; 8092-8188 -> 1.02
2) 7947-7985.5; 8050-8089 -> 0.96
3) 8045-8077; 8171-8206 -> 0.92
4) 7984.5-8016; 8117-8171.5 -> 1.02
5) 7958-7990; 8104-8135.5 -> 1.03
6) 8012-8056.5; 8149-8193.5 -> 1.00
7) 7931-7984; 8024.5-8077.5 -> 0.96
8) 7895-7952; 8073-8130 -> 0.95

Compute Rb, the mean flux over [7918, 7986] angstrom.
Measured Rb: 1.05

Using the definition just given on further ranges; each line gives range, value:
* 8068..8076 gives 0.945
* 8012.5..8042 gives 1.02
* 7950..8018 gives 1.04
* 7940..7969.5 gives 1.04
